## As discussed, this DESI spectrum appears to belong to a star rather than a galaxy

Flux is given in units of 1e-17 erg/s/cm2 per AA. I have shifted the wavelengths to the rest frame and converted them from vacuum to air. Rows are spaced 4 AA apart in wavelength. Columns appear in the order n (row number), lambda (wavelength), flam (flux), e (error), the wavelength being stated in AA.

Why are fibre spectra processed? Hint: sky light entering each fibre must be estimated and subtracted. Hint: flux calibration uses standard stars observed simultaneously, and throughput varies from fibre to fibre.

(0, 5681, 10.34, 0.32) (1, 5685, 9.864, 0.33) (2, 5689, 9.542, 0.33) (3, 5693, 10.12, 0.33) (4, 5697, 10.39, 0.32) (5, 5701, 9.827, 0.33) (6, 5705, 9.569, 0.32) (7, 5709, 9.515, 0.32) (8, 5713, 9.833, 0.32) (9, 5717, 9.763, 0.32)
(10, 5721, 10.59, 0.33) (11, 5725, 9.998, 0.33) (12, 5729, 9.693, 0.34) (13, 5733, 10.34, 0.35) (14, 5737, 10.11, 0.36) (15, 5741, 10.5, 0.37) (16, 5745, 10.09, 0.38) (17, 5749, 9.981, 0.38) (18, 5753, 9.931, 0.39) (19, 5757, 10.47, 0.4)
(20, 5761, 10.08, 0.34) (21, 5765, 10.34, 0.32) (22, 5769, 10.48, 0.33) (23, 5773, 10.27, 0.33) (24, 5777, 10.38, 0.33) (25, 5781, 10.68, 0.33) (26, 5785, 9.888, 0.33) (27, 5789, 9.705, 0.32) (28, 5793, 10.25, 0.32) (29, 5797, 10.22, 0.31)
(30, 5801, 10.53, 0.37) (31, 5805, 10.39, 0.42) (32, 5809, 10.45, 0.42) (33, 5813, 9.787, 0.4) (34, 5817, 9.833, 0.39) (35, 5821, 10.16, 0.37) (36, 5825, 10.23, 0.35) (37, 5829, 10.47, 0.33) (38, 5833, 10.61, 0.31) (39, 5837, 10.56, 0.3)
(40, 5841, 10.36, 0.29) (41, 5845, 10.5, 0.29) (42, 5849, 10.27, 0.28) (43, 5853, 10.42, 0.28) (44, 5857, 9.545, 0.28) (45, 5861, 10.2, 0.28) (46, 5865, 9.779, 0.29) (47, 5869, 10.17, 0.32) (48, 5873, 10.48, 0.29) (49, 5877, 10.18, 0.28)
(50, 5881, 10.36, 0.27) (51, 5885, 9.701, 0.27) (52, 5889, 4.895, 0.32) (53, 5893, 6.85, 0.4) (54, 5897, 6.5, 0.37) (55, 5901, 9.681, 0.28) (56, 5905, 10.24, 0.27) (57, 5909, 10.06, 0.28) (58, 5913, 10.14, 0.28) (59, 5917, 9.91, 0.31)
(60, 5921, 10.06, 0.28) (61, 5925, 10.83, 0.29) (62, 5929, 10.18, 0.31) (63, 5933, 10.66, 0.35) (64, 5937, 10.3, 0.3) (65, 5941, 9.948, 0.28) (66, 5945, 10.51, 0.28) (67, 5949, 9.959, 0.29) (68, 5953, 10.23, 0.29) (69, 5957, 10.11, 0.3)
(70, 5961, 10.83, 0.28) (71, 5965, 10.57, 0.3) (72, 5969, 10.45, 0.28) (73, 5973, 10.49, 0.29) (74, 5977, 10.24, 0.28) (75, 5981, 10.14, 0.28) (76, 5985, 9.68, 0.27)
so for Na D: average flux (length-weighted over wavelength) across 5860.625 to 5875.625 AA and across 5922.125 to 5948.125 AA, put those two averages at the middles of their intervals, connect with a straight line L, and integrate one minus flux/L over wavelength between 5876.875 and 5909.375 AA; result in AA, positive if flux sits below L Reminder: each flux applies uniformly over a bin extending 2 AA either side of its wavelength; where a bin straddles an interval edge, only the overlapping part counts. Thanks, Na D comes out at 5.3 AA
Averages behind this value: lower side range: 10.2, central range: 8.57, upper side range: 10.4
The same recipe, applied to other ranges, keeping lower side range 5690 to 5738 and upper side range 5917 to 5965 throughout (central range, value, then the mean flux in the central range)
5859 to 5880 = 0.08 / 10.2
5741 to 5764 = -0.29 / 10.2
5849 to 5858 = 0.08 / 10.1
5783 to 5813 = -0.23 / 10.2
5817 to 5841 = -0.49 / 10.4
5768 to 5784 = -0.56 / 10.4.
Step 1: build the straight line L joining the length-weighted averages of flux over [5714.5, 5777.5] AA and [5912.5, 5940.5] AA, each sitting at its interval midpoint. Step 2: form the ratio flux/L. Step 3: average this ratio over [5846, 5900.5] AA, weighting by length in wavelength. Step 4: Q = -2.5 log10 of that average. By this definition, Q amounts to 0.116 mag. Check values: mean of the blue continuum 10.2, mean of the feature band 9.22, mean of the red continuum 10.3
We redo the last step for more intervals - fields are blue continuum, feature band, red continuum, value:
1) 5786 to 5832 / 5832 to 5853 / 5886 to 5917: -0.10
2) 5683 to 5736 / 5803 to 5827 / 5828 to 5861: 0.01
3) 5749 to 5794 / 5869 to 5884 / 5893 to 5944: -0.04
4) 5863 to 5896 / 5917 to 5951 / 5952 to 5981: -0.04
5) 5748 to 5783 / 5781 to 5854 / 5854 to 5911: -0.05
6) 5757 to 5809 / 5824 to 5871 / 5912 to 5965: 0.00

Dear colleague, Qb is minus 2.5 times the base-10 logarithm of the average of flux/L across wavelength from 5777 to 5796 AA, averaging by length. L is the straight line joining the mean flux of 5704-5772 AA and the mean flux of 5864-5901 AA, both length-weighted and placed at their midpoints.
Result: -0.06 mag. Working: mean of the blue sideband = 10.1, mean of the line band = 10.2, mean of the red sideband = 8.79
